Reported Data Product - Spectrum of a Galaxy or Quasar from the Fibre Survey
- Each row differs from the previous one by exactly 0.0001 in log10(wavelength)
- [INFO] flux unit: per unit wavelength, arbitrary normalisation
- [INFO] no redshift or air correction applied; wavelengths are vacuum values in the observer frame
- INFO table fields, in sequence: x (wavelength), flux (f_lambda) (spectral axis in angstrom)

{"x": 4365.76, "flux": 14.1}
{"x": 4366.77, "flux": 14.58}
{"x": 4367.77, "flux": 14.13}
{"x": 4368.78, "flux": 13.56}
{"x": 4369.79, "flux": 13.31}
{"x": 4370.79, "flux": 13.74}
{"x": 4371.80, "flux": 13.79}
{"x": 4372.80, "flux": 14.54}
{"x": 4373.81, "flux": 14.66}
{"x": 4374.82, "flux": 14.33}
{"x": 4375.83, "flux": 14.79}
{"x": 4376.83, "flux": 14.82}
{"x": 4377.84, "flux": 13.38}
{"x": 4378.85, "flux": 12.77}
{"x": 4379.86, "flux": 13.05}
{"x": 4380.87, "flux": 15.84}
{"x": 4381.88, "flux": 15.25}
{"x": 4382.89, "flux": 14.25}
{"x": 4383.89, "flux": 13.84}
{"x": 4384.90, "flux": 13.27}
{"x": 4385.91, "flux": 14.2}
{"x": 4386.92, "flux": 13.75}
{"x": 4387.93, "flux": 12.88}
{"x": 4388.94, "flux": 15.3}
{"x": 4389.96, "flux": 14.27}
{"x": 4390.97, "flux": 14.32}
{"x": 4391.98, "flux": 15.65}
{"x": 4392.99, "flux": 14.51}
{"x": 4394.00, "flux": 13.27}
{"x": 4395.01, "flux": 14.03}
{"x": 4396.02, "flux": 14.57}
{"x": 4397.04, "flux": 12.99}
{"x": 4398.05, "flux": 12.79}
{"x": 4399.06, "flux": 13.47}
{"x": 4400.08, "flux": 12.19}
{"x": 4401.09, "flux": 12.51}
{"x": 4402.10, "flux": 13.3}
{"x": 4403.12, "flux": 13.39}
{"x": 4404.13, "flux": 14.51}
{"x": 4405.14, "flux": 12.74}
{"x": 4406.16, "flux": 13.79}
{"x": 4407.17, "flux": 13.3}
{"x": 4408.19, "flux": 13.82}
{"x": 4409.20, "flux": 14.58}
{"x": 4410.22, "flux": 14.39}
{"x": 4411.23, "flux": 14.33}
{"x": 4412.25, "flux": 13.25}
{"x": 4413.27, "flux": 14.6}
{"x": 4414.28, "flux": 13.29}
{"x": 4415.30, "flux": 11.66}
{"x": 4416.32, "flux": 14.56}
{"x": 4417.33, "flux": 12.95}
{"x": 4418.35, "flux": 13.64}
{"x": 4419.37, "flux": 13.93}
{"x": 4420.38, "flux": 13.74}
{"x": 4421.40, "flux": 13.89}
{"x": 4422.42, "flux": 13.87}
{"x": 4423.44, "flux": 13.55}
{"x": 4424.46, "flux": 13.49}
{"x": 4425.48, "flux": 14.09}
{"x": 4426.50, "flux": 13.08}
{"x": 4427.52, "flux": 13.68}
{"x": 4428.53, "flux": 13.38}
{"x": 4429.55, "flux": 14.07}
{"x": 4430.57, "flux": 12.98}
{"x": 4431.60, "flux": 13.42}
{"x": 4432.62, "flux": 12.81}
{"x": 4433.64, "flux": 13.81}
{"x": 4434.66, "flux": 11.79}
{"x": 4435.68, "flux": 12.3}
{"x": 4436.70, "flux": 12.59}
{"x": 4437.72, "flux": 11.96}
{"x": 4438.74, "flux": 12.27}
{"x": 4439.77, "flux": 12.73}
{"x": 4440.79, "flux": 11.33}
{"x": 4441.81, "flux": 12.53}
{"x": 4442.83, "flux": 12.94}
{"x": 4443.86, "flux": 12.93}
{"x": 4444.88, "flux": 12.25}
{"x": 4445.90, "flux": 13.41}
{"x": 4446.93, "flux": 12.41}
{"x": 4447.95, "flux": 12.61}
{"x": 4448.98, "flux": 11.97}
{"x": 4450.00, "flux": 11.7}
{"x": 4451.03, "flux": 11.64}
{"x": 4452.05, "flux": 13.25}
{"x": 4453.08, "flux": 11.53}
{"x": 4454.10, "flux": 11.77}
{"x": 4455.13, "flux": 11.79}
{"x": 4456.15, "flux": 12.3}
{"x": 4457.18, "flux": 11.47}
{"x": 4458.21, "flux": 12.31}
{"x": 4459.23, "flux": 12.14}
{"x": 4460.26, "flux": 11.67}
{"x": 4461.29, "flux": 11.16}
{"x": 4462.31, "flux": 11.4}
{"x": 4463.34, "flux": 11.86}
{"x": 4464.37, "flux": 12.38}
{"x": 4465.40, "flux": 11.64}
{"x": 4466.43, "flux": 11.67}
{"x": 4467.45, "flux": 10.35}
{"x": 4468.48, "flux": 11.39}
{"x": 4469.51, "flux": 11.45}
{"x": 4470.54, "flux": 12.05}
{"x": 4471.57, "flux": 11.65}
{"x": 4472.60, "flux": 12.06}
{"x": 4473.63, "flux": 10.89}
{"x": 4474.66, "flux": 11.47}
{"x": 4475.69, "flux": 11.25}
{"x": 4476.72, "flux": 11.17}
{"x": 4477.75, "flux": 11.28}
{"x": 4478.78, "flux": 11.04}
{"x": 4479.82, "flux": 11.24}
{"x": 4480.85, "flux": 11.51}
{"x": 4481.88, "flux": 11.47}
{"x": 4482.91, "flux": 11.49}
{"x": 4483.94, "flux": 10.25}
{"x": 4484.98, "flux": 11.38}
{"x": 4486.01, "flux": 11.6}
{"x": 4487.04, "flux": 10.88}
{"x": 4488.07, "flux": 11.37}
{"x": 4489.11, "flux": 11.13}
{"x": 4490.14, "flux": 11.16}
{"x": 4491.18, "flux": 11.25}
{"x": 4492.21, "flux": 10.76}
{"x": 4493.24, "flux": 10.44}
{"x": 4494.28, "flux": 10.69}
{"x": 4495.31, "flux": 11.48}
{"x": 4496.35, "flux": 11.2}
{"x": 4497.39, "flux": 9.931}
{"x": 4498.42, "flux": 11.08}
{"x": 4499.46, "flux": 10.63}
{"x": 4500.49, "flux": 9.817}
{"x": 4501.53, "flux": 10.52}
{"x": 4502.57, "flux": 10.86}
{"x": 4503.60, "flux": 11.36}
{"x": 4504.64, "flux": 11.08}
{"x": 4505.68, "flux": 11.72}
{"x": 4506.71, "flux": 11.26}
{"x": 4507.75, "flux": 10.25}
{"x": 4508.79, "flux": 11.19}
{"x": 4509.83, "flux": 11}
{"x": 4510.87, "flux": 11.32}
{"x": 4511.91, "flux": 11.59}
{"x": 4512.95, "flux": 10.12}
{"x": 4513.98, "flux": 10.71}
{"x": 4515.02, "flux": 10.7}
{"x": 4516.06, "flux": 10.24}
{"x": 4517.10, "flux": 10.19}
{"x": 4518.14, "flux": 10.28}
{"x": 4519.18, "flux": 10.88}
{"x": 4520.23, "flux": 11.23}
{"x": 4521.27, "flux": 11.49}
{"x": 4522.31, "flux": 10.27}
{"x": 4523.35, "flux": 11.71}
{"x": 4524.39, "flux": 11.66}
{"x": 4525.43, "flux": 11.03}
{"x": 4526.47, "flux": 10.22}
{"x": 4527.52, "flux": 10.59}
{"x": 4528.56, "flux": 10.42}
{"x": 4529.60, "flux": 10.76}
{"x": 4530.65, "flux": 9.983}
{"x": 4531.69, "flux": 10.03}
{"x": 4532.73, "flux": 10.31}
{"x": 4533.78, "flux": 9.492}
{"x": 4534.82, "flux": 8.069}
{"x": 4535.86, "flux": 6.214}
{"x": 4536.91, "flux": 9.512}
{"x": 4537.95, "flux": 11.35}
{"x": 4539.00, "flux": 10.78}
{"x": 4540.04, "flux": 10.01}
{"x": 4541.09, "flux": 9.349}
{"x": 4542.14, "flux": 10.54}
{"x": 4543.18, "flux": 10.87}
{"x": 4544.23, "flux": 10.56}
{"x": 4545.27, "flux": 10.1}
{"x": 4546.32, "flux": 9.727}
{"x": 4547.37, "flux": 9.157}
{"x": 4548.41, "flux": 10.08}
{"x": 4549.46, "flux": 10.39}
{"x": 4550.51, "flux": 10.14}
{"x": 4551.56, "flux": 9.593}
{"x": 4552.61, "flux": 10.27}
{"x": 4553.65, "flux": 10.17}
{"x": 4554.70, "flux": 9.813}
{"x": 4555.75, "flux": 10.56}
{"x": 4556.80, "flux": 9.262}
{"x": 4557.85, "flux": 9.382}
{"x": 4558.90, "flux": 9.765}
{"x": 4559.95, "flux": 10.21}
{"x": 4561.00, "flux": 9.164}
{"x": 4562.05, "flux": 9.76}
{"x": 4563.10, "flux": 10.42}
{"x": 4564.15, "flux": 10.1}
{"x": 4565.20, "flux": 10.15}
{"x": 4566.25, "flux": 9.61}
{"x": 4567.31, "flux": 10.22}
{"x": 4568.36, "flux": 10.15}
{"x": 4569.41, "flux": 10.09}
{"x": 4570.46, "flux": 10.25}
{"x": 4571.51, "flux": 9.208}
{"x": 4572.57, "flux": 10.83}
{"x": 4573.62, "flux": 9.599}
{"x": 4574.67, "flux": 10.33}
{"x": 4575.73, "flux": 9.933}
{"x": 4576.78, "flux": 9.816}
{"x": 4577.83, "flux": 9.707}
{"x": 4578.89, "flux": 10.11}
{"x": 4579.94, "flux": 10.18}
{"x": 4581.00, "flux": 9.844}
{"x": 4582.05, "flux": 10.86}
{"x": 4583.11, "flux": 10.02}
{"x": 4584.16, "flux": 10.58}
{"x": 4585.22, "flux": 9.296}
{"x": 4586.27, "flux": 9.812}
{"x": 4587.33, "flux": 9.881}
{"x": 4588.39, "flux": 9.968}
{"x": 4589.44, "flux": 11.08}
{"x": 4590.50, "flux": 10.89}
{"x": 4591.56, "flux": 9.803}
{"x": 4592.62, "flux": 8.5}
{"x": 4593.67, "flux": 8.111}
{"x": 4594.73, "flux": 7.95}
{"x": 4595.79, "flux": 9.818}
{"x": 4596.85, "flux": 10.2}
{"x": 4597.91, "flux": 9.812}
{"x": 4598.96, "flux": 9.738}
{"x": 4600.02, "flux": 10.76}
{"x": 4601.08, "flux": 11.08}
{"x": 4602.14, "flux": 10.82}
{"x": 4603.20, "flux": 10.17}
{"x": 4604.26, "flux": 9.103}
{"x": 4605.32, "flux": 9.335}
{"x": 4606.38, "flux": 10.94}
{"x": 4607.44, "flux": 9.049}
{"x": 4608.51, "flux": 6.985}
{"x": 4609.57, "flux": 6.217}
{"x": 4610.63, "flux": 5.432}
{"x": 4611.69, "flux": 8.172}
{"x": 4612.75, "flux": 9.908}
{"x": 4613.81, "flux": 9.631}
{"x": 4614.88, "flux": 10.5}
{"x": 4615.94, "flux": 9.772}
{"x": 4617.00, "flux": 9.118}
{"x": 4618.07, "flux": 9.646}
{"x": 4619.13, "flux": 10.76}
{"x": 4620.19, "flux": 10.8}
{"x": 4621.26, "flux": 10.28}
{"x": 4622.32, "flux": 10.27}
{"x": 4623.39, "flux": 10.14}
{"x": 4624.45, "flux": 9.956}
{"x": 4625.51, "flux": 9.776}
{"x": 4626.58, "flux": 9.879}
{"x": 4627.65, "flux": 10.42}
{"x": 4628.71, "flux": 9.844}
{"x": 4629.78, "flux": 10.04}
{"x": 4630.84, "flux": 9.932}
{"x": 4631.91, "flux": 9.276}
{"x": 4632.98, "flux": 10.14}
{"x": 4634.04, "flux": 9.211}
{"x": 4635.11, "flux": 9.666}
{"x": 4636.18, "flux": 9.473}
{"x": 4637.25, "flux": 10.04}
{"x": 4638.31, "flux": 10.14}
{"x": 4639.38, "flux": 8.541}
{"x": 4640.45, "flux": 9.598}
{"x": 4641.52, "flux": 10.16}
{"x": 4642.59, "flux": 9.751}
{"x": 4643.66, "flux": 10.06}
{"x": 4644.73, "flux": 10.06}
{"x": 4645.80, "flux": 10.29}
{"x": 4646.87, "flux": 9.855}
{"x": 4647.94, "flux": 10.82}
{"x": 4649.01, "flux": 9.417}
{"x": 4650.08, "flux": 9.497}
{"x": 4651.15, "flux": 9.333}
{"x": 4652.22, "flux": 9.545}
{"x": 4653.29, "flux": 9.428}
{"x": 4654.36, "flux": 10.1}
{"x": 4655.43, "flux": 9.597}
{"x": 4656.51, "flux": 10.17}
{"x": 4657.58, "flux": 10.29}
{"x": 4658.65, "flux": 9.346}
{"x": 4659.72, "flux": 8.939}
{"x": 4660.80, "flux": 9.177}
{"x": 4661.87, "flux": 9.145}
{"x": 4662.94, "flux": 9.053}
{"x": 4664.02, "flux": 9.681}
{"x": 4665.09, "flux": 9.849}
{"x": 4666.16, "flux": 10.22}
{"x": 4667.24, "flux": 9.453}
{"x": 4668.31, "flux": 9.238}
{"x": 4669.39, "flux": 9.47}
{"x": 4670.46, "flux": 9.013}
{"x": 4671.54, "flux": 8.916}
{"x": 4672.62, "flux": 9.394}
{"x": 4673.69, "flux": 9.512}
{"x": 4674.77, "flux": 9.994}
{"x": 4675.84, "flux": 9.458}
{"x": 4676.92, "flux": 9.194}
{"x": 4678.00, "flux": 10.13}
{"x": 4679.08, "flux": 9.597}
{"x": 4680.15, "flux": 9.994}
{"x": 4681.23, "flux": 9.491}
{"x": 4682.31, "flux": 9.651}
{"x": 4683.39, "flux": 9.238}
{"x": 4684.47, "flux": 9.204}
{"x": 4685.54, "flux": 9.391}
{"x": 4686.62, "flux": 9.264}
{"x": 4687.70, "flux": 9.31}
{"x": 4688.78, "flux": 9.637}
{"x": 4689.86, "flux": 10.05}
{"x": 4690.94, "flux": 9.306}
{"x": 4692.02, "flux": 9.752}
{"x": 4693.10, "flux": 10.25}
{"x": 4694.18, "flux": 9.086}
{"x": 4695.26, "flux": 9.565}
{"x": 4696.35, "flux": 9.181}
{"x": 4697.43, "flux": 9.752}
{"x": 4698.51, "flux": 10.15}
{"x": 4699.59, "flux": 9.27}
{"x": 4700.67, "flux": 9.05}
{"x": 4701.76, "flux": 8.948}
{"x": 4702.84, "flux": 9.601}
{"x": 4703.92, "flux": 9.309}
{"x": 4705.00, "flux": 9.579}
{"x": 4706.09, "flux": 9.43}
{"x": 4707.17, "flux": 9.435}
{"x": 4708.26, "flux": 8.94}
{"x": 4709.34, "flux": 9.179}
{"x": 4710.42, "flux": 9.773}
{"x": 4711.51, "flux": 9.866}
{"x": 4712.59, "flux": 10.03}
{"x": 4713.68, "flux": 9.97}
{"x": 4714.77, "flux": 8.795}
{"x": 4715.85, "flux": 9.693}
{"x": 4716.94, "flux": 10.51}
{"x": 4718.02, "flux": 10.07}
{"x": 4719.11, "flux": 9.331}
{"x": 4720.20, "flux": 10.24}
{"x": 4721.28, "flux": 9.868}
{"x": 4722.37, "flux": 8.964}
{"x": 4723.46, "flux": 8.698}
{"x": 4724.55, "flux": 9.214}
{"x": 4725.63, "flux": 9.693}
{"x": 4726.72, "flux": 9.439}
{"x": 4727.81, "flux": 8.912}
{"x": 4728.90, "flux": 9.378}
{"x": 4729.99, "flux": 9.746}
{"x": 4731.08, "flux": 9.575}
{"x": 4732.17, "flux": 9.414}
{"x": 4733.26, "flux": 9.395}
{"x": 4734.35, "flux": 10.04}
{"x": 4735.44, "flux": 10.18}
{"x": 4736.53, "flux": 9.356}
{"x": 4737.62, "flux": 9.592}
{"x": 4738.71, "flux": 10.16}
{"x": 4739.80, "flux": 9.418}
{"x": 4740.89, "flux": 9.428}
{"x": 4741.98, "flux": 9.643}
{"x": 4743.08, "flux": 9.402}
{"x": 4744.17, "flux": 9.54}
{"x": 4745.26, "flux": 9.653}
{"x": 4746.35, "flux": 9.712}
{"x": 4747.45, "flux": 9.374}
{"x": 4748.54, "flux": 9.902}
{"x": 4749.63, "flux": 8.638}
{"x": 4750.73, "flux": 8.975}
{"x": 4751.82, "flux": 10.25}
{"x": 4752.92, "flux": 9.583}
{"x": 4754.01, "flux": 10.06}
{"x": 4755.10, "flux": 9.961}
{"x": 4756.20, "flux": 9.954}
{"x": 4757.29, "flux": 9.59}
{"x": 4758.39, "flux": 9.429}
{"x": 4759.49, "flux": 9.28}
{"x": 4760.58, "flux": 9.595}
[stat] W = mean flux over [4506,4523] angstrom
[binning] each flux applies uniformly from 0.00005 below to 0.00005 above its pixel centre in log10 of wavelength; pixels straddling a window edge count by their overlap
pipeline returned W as 10.8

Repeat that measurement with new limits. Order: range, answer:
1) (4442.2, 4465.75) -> 12.1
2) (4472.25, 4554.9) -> 10.6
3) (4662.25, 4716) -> 9.5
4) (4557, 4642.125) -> 9.75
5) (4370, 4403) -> 13.9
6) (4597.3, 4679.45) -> 9.63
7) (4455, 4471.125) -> 11.7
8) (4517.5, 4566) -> 10.1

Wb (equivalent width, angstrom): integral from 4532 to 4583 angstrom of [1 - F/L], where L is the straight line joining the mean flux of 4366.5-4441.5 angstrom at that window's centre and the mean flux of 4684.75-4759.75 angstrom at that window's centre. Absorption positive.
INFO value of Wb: 7.6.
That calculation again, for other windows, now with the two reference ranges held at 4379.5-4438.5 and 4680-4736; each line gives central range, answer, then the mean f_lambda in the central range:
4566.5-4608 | 4.6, 9.94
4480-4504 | 2.9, 11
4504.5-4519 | 1.7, 10.8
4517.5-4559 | 6.0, 10.2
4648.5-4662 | 0.9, 9.55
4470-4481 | 1.1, 11.4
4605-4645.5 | 4.2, 9.56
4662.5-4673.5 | 0.7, 9.43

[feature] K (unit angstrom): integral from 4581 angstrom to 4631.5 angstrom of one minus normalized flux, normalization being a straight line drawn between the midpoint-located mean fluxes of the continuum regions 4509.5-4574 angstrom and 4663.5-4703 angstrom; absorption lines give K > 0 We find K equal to 1.02 angstrom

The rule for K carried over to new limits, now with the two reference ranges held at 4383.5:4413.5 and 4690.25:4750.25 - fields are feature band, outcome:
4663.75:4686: 1.3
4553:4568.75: 2.3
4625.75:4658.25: 2.3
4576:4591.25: 1.6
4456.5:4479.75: 2.4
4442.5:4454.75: 0.7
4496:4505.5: 1.3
